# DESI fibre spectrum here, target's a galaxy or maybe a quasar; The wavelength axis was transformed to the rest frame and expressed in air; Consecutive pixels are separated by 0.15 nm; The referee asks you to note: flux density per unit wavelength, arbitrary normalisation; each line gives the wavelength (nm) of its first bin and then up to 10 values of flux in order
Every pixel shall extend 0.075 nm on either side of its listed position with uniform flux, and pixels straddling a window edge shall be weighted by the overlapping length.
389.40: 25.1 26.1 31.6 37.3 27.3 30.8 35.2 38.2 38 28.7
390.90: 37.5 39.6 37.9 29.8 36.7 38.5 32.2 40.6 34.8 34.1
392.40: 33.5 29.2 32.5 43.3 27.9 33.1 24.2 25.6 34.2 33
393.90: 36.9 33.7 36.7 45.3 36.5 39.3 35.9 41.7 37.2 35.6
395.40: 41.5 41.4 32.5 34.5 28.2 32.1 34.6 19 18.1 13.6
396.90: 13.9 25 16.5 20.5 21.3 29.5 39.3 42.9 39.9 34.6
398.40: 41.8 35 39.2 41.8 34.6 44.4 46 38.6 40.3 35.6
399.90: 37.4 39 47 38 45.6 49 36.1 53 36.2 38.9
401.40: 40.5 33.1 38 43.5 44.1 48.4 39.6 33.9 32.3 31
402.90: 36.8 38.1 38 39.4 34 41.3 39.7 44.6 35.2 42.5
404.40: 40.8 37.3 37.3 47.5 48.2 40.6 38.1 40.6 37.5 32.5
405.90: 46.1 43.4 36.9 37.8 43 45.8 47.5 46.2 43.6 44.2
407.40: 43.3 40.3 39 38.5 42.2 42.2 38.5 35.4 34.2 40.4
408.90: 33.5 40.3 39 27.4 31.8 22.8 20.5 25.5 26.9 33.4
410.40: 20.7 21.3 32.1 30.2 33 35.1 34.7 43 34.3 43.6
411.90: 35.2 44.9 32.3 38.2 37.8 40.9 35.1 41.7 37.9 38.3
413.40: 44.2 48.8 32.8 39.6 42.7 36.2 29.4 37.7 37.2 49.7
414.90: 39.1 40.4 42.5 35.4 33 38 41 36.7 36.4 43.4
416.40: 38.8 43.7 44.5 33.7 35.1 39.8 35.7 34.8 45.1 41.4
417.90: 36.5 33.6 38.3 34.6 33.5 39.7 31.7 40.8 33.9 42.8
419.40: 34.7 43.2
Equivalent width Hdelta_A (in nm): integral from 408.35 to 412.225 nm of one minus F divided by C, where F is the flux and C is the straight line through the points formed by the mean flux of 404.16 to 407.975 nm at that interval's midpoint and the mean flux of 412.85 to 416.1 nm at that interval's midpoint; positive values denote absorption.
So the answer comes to 0.72 nm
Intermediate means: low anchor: 41.5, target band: 32.8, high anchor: 39.1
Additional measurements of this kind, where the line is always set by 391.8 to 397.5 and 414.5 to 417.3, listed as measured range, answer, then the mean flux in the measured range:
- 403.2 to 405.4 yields -0.33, 40.4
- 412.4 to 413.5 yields -0.04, 39.6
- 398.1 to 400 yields -0.34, 39.1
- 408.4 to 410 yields 0.21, 31.9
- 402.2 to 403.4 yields -0.06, 36.3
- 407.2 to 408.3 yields -0.15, 41.1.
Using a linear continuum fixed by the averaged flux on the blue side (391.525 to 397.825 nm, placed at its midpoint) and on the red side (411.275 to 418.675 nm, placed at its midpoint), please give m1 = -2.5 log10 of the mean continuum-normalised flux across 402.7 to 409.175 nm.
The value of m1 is -0.13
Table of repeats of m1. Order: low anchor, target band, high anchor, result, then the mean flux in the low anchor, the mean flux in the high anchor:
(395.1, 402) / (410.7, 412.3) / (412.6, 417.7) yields 0.05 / 35.4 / 39.1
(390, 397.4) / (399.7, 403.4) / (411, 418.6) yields -0.14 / 32.6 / 38.5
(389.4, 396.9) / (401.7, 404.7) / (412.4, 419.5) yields -0.10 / 33.3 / 38.5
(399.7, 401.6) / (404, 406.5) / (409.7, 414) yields -0.05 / 40.9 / 35.1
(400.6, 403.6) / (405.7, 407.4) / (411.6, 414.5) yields -0.10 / 39.1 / 38.7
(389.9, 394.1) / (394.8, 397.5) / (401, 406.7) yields 0.24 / 33.8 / 39.6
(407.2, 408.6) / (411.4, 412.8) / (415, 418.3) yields 0.02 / 40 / 38.5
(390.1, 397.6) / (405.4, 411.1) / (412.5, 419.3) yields 0.00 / 32.4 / 38.6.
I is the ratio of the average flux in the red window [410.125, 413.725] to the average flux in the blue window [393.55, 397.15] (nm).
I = 1.1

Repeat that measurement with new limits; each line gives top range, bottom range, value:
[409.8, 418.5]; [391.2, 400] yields 1.09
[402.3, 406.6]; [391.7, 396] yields 1.11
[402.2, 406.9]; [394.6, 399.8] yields 1.19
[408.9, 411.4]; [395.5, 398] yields 1.11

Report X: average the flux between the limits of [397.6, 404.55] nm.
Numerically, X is 39.5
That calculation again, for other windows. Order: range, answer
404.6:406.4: 40.5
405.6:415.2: 37.3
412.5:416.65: 39.3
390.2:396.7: 34.3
